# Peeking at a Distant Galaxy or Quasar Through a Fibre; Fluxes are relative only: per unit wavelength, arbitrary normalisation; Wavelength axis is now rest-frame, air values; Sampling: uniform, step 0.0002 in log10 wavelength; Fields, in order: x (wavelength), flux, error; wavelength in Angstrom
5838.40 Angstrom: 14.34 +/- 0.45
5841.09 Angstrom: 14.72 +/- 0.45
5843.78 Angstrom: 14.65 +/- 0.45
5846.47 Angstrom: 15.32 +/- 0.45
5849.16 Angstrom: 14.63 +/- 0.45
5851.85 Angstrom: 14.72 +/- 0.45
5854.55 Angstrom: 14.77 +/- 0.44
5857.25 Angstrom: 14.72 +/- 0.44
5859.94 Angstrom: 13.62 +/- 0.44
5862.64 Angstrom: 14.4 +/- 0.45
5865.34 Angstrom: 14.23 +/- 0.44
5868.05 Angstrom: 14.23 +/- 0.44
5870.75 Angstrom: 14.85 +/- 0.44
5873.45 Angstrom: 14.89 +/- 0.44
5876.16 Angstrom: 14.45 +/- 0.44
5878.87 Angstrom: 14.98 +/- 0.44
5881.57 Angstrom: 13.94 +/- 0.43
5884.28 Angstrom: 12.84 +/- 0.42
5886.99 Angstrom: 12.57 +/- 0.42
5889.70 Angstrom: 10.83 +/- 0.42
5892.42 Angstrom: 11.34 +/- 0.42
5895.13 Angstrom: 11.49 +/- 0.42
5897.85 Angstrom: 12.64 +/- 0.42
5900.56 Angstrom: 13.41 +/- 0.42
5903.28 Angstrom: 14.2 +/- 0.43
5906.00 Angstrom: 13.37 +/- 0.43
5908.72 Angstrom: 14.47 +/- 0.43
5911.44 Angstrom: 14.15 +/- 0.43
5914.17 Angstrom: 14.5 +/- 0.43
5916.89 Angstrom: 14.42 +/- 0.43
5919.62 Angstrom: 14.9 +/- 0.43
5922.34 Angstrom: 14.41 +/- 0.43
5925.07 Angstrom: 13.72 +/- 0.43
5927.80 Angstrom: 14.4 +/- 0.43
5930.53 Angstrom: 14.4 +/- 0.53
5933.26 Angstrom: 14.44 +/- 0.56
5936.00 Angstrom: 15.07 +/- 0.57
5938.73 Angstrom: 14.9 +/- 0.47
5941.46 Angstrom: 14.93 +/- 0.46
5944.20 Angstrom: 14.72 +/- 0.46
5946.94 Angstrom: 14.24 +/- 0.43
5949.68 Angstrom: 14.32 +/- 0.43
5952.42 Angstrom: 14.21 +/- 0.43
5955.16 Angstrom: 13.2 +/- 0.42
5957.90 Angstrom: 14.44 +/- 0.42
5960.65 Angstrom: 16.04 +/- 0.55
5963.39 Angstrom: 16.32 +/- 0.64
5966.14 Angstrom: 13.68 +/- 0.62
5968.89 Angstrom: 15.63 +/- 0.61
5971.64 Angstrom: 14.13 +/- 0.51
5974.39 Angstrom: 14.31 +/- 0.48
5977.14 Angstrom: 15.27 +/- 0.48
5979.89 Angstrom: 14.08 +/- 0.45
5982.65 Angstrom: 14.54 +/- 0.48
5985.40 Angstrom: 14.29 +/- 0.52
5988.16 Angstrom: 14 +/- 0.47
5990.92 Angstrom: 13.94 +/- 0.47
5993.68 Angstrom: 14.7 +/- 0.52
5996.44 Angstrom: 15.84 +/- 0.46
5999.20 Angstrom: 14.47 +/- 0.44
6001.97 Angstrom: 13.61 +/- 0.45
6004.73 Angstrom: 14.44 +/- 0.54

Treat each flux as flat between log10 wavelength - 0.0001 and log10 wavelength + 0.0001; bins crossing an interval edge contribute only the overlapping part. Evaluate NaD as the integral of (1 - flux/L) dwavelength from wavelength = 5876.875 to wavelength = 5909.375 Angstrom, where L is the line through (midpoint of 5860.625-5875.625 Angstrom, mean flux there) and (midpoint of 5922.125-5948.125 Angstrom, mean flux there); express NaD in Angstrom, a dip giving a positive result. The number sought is 3.3 Angstrom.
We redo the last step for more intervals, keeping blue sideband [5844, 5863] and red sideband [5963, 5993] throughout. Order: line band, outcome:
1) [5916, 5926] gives 0.12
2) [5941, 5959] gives 0.34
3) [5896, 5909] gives 0.99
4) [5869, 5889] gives 0.86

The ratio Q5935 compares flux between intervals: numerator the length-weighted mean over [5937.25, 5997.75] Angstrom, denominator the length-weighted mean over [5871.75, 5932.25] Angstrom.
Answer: 1.1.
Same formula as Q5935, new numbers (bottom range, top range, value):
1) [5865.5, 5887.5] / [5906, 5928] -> 1.01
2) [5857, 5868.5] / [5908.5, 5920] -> 1.02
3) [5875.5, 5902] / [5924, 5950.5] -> 1.13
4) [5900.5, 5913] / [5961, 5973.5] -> 1.07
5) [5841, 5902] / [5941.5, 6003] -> 1.05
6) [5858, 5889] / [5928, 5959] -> 1.03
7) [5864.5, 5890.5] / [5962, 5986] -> 1.06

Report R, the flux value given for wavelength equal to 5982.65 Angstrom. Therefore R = 14.54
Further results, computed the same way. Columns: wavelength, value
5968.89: 15.63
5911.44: 14.15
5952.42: 14.21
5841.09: 14.72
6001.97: 13.61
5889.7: 10.83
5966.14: 13.68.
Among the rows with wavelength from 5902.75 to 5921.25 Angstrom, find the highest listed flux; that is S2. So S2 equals 14.9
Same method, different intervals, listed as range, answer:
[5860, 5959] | 15.07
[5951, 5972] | 16.32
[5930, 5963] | 16.04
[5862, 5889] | 14.98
